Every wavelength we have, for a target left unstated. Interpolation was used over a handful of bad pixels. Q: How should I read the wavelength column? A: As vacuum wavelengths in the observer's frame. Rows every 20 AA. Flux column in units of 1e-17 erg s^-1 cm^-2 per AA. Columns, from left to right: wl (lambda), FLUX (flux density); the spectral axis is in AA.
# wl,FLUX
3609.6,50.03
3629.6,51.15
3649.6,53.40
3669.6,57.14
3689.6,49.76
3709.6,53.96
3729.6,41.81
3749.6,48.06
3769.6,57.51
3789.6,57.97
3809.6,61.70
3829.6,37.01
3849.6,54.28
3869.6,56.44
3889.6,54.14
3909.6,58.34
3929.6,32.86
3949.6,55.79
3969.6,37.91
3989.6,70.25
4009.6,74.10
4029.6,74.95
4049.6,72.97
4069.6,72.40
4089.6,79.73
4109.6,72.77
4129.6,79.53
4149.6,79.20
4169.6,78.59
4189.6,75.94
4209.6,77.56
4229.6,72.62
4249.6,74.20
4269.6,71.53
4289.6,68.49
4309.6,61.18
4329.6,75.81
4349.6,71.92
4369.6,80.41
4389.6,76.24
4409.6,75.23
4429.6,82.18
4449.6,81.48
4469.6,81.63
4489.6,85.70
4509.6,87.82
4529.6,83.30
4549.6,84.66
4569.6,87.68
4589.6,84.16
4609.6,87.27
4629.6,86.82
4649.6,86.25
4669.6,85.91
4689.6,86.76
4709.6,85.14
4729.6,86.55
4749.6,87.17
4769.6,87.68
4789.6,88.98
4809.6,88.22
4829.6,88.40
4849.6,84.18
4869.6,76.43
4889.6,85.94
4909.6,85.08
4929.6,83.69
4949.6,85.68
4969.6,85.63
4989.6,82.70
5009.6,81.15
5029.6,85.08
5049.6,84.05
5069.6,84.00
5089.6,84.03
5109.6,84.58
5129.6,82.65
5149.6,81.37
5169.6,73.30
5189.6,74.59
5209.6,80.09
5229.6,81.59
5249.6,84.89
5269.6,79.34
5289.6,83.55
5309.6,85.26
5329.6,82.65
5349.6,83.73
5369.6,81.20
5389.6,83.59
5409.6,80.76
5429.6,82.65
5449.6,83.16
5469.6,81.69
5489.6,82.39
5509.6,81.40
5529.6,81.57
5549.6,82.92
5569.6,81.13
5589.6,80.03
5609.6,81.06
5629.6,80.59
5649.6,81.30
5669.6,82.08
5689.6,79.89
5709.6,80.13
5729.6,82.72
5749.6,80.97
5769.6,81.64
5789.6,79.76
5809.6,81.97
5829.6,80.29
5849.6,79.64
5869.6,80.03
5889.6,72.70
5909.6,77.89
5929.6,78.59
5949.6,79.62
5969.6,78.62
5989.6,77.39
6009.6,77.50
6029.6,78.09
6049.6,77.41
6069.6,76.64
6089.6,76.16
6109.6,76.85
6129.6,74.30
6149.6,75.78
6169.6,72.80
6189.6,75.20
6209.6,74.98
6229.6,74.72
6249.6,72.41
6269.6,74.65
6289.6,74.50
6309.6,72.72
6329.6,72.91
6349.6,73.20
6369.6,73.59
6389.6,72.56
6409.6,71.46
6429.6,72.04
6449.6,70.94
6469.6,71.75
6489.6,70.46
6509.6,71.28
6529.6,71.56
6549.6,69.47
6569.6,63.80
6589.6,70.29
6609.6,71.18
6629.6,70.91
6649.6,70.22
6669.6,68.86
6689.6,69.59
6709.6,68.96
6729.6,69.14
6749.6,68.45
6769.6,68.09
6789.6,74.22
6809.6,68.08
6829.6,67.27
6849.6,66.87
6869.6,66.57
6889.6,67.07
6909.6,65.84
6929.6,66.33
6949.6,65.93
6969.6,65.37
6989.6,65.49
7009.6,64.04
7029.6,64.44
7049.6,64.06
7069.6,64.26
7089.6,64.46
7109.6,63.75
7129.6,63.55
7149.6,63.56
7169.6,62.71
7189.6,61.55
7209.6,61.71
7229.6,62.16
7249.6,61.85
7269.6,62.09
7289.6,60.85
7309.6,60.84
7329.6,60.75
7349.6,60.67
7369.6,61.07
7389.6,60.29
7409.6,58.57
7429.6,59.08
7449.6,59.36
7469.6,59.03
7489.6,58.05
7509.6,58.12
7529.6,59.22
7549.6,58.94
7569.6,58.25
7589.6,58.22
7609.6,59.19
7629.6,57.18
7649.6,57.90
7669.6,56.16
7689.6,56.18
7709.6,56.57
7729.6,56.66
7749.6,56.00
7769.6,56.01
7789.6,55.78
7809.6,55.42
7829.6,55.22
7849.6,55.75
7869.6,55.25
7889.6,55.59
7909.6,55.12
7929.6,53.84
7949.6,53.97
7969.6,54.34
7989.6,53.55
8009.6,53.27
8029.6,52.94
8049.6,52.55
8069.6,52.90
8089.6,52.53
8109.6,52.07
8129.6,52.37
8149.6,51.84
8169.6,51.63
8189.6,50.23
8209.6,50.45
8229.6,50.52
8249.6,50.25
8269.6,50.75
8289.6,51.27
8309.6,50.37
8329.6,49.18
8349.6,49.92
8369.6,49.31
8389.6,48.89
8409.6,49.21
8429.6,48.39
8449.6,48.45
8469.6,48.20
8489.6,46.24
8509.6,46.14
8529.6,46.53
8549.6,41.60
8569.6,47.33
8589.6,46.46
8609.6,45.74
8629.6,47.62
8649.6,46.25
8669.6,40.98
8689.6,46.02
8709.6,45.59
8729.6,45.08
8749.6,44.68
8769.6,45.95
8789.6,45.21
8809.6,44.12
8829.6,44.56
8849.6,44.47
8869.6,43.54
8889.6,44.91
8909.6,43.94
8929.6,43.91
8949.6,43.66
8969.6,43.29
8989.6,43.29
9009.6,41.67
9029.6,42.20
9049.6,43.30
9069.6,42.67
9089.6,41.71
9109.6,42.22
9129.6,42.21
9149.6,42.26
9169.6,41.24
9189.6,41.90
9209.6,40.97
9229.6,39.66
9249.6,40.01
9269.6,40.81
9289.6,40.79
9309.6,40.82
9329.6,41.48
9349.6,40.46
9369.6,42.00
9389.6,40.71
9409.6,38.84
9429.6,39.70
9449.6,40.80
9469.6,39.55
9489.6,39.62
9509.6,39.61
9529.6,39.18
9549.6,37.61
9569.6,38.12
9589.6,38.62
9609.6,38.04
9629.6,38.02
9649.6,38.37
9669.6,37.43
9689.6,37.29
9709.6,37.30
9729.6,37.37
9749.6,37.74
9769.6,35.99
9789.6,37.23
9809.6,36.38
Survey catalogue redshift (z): 0.000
